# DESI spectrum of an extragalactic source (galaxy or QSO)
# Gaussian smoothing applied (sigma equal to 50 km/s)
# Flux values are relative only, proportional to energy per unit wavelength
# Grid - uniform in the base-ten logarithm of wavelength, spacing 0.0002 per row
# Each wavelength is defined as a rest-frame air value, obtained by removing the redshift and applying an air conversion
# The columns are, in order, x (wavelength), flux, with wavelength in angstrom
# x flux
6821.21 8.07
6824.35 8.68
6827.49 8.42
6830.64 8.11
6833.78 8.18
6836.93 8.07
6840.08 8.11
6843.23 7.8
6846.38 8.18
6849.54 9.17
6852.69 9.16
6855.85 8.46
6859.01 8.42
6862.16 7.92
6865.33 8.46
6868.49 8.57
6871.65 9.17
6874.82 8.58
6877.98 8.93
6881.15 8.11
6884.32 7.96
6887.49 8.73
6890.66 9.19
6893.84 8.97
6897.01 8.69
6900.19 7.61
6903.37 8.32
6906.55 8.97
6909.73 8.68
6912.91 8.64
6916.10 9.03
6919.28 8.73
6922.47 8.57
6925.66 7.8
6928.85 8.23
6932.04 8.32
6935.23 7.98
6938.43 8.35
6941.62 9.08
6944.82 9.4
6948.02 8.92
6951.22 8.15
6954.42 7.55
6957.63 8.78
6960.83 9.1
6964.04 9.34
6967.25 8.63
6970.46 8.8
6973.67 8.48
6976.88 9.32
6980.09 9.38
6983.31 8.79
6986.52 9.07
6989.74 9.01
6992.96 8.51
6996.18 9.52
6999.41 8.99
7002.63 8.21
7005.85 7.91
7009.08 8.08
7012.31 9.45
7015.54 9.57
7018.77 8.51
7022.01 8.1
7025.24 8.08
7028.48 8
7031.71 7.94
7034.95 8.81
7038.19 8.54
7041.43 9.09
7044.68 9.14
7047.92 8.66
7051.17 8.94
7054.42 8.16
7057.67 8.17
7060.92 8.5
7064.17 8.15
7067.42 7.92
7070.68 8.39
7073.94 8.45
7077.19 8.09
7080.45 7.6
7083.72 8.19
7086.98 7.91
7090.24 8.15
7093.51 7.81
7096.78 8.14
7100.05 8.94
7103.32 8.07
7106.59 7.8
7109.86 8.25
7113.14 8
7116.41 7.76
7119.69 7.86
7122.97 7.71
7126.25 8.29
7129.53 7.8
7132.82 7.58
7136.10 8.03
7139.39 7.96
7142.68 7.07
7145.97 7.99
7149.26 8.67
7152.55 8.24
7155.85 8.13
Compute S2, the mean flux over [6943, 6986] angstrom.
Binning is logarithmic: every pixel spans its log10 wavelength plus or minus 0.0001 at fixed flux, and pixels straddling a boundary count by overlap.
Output 8.83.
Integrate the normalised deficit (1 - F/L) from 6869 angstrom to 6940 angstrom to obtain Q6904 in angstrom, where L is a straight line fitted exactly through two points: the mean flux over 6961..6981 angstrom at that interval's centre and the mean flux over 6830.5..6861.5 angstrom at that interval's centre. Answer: 1.1 angstrom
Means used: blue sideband 8.37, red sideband 8.99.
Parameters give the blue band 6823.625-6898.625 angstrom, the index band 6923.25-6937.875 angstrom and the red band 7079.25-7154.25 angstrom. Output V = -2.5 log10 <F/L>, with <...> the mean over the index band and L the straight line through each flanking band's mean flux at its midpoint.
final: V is 0.03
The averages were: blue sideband 8.5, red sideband 7.99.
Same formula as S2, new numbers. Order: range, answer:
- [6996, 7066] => 8.55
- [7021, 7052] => 8.53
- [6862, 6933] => 8.54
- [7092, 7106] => 8.21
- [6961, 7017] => 8.89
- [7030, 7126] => 8.25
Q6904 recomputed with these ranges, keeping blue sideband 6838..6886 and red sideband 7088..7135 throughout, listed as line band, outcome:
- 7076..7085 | 0.1 angstrom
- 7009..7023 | -1.1 angstrom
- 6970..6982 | -1.1 angstrom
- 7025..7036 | 0.0 angstrom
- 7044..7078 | -1.3 angstrom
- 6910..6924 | -0.6 angstrom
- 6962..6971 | -0.7 angstrom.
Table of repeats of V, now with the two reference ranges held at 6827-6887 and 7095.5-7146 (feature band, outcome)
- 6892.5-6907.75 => -0.02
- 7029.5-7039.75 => -0.04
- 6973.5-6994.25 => -0.10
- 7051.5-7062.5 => -0.04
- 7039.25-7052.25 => -0.11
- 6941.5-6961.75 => -0.05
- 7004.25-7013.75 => -0.04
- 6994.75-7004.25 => -0.09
